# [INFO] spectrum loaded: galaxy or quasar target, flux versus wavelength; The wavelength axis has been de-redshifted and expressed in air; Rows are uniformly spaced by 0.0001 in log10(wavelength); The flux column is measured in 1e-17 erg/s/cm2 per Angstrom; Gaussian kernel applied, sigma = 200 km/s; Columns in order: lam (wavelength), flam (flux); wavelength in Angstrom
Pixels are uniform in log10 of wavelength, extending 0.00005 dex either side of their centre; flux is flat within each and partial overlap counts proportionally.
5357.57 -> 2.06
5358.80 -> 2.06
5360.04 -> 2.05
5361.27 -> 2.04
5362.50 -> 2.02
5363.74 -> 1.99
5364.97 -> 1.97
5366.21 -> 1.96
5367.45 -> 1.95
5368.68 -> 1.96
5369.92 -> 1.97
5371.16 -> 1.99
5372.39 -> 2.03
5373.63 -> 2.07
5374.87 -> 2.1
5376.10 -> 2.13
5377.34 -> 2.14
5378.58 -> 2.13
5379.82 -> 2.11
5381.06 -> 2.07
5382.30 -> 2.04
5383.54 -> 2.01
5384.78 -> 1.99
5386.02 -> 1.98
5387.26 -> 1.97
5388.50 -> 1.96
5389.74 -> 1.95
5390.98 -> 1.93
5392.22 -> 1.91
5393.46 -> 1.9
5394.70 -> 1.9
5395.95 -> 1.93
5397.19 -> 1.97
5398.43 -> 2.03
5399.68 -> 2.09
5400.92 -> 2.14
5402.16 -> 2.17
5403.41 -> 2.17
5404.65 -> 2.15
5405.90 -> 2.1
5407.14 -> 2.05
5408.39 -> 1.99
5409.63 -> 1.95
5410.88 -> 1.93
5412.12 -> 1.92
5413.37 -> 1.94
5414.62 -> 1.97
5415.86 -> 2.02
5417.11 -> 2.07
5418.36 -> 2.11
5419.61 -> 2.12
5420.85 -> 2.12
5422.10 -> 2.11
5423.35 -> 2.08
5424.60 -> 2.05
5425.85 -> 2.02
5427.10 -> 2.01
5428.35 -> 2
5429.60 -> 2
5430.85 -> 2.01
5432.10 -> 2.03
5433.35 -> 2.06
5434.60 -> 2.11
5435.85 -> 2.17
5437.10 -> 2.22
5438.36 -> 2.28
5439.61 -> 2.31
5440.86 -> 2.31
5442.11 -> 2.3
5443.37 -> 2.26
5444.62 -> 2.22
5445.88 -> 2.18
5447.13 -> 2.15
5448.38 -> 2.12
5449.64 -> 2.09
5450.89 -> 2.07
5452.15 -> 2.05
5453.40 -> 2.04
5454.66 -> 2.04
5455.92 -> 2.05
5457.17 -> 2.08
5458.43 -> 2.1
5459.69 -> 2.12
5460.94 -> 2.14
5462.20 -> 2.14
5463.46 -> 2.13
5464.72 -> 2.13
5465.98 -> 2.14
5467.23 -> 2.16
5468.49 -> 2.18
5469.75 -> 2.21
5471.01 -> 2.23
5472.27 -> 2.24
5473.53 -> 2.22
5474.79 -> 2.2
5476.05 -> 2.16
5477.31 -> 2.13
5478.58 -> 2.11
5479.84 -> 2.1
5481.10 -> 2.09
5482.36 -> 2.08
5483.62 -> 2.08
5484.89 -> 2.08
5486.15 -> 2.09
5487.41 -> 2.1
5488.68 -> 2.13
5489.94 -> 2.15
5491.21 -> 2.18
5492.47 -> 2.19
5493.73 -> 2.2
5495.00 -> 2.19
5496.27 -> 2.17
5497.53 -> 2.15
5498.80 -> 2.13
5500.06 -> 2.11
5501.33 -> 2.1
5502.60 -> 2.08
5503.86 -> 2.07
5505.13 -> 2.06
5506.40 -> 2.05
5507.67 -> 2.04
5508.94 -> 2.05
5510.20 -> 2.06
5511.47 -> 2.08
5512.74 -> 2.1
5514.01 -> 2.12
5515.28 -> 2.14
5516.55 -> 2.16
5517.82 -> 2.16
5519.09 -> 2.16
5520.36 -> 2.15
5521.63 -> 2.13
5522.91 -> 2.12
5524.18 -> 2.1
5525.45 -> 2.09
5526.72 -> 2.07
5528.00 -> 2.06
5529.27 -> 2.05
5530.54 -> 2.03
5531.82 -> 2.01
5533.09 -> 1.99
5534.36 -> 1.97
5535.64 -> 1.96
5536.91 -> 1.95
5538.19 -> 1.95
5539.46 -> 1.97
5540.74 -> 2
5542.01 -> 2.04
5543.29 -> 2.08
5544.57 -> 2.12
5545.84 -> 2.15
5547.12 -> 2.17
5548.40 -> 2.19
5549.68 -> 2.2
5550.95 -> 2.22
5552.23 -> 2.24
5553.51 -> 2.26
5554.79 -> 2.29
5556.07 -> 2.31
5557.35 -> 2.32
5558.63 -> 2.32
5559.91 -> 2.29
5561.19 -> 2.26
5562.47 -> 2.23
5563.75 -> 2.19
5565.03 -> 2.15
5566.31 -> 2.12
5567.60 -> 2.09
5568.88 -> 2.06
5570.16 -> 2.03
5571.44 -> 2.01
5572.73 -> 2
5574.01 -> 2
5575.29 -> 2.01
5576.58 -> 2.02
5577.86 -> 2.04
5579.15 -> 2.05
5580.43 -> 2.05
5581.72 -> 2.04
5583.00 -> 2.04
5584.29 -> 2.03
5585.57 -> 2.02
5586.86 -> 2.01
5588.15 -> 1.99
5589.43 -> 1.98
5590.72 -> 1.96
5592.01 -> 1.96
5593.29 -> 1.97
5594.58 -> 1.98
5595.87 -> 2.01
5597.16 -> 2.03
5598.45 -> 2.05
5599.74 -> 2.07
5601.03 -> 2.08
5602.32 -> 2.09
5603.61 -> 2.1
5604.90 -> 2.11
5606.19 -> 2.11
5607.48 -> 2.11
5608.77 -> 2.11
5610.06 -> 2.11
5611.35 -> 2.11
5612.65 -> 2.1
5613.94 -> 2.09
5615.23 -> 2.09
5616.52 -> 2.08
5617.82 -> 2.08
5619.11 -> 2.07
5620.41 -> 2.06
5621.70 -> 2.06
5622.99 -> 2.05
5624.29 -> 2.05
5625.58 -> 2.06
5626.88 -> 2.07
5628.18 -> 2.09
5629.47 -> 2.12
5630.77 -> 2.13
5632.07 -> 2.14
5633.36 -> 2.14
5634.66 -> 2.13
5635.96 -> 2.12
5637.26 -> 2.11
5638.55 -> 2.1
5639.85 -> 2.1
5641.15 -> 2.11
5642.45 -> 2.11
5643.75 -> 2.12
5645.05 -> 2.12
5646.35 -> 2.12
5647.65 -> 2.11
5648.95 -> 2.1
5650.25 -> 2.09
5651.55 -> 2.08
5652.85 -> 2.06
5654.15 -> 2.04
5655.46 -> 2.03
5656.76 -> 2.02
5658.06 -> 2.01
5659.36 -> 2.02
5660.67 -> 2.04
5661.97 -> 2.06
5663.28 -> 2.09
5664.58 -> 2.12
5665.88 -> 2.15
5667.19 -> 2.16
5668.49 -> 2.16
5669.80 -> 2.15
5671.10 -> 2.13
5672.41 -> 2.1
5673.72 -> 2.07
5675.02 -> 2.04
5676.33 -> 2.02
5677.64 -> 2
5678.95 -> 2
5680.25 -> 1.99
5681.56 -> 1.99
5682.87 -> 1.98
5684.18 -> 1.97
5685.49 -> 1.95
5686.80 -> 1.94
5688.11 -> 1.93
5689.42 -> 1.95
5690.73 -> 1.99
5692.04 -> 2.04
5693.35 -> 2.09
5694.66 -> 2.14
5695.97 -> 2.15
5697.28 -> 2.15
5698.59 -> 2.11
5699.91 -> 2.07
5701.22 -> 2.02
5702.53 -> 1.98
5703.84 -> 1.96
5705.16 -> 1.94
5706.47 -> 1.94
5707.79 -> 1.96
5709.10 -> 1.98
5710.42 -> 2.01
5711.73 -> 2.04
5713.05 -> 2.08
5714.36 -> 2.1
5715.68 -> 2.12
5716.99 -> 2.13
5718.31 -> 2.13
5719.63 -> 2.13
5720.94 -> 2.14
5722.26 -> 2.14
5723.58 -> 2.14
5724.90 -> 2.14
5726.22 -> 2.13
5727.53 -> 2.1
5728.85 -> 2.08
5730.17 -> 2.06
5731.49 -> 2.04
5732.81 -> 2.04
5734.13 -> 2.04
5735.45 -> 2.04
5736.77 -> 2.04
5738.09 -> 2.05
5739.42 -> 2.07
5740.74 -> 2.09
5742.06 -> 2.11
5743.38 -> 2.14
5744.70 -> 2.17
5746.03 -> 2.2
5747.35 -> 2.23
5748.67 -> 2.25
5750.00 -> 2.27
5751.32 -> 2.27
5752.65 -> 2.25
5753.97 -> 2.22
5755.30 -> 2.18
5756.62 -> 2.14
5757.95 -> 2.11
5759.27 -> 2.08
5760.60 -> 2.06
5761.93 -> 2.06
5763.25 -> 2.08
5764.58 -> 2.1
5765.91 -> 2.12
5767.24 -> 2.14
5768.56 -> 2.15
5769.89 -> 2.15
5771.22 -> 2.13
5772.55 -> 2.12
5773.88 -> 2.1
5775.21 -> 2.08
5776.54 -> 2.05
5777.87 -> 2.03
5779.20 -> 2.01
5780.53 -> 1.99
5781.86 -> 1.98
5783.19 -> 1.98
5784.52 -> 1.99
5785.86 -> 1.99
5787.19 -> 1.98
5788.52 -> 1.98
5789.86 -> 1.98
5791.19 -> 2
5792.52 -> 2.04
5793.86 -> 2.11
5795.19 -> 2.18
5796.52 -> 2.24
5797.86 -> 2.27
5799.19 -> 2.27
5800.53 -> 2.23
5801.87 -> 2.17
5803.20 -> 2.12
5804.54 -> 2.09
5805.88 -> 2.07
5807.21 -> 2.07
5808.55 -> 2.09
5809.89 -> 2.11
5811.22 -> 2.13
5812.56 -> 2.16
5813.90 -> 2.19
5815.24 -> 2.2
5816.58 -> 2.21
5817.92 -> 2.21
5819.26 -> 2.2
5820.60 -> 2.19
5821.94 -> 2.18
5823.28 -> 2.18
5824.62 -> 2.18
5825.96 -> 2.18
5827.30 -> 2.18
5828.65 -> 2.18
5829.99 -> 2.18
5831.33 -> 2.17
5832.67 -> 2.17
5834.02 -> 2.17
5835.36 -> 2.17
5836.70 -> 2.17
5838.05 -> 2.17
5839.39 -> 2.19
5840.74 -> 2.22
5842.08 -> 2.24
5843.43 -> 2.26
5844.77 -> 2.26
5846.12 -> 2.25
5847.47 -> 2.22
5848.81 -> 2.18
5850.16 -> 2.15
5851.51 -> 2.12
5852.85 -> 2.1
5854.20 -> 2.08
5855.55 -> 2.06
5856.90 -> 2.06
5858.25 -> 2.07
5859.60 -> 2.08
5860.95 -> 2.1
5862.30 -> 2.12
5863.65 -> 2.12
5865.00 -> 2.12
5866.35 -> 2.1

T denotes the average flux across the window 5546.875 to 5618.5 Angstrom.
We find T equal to 2.1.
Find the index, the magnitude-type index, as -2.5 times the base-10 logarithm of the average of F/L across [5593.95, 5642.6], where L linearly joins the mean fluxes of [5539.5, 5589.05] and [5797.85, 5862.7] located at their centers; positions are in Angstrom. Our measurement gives 0.02 mag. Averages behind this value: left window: 2.12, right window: 2.16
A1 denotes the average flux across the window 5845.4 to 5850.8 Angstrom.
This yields 2.2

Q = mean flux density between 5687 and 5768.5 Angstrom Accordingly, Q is 2.09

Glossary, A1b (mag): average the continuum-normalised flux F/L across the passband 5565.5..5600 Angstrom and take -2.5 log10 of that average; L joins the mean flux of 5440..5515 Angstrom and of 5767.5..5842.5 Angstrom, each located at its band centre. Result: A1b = 0.06 mag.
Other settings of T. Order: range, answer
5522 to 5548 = 2.05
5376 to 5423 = 2.03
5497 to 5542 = 2.07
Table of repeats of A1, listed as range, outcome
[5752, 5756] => 2.22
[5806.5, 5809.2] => 2.08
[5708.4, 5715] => 2.04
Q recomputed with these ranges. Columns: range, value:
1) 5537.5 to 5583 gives 2.13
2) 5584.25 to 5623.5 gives 2.05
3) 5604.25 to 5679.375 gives 2.09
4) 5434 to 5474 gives 2.16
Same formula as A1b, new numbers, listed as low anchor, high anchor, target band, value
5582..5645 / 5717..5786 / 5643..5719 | 0.019 mag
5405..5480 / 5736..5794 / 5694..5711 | 0.036 mag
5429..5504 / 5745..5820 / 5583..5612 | 0.045 mag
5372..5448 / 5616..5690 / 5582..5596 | 0.038 mag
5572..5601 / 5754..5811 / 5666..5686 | 0.000 mag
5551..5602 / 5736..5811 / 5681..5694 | 0.064 mag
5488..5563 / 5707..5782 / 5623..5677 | 0.011 mag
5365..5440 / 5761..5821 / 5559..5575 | -0.027 mag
